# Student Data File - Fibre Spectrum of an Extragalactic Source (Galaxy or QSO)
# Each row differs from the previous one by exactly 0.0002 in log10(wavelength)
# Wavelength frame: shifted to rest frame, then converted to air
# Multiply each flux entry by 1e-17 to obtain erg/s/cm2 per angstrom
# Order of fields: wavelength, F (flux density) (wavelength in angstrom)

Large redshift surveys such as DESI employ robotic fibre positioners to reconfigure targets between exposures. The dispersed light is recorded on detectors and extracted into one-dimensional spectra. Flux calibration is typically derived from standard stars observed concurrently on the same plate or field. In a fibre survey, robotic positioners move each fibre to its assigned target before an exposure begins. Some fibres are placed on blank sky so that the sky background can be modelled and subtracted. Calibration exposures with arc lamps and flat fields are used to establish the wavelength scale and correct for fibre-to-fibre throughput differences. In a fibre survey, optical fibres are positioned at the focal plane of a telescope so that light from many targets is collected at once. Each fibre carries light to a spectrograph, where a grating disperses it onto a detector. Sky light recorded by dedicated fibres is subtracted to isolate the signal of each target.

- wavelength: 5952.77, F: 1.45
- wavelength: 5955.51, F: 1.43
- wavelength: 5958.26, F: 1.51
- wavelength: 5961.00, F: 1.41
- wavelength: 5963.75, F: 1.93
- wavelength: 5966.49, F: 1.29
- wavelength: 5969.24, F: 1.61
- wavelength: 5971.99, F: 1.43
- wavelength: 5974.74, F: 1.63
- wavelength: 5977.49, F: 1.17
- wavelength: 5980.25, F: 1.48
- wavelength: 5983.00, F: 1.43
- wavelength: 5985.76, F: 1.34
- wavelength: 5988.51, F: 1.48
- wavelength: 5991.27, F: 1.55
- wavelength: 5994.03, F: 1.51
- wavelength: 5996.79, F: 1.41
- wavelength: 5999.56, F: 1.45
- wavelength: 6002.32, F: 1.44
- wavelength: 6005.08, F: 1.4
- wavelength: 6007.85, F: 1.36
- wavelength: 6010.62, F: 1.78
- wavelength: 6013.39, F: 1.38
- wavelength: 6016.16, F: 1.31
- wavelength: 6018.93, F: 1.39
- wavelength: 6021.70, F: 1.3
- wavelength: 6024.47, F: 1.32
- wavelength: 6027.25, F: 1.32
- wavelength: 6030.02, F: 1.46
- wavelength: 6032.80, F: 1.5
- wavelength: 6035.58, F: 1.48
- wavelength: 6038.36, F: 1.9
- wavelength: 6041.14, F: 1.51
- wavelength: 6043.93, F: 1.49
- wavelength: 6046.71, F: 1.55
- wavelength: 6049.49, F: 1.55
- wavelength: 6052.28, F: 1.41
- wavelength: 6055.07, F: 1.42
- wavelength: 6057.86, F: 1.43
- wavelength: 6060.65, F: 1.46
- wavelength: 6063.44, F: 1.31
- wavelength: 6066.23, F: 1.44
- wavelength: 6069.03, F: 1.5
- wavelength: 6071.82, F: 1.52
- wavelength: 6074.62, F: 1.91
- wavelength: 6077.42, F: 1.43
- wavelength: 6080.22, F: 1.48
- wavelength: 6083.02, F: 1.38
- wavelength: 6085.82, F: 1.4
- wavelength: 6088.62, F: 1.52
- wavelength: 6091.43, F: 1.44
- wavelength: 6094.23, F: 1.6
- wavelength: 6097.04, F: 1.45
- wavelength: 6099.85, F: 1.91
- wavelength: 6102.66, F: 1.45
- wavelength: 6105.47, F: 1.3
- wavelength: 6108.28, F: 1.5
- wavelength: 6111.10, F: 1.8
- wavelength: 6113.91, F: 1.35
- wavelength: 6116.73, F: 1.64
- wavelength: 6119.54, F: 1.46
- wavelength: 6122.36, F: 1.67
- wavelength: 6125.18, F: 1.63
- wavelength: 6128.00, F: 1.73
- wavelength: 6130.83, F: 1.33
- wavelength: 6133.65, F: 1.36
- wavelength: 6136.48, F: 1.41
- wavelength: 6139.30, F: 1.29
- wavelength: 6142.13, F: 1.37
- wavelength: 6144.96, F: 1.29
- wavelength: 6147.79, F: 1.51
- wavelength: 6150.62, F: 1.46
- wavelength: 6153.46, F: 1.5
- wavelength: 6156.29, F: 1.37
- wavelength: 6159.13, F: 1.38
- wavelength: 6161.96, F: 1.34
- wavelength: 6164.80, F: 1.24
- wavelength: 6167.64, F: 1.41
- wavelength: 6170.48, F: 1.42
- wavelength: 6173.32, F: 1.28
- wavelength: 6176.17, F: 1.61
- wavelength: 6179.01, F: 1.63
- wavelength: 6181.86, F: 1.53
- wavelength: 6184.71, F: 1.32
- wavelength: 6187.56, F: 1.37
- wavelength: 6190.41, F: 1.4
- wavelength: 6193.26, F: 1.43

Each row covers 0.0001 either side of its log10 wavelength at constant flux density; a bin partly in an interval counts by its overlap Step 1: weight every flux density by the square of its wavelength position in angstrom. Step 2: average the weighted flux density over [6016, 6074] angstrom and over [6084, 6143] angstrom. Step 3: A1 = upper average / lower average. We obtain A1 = 1.05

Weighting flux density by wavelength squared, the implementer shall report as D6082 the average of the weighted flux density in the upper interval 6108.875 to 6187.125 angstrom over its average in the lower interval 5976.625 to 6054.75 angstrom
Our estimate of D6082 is 1.05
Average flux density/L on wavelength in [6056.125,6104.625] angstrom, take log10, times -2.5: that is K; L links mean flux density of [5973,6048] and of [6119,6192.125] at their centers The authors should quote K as -0.04 mag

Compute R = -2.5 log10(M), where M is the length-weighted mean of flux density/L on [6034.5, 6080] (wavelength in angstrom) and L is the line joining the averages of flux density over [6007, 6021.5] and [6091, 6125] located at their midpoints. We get -0.021 mag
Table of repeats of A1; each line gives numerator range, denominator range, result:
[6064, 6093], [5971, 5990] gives 1.09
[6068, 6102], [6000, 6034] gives 1.12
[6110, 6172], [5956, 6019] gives 1.04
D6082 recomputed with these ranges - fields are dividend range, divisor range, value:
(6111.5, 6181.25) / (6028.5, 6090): 0.99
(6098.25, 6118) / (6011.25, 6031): 1.17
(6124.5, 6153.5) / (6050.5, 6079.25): 0.99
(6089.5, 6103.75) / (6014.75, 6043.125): 1.11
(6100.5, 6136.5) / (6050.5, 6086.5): 1.05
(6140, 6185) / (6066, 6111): 0.95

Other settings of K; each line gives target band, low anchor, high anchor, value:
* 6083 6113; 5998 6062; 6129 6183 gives -0.069 mag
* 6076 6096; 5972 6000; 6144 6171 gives -0.038 mag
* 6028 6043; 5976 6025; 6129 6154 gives -0.106 mag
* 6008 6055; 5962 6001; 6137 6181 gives -0.011 mag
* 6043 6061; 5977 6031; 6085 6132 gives 0.001 mag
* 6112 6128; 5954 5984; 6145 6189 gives -0.101 mag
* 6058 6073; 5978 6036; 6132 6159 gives -0.023 mag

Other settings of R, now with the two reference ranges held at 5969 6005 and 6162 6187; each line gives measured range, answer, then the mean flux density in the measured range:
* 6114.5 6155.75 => -0.03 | 1.47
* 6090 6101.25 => -0.12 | 1.6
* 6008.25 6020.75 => 0.00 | 1.45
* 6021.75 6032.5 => 0.06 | 1.37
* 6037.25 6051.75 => -0.10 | 1.58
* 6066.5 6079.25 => -0.10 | 1.57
